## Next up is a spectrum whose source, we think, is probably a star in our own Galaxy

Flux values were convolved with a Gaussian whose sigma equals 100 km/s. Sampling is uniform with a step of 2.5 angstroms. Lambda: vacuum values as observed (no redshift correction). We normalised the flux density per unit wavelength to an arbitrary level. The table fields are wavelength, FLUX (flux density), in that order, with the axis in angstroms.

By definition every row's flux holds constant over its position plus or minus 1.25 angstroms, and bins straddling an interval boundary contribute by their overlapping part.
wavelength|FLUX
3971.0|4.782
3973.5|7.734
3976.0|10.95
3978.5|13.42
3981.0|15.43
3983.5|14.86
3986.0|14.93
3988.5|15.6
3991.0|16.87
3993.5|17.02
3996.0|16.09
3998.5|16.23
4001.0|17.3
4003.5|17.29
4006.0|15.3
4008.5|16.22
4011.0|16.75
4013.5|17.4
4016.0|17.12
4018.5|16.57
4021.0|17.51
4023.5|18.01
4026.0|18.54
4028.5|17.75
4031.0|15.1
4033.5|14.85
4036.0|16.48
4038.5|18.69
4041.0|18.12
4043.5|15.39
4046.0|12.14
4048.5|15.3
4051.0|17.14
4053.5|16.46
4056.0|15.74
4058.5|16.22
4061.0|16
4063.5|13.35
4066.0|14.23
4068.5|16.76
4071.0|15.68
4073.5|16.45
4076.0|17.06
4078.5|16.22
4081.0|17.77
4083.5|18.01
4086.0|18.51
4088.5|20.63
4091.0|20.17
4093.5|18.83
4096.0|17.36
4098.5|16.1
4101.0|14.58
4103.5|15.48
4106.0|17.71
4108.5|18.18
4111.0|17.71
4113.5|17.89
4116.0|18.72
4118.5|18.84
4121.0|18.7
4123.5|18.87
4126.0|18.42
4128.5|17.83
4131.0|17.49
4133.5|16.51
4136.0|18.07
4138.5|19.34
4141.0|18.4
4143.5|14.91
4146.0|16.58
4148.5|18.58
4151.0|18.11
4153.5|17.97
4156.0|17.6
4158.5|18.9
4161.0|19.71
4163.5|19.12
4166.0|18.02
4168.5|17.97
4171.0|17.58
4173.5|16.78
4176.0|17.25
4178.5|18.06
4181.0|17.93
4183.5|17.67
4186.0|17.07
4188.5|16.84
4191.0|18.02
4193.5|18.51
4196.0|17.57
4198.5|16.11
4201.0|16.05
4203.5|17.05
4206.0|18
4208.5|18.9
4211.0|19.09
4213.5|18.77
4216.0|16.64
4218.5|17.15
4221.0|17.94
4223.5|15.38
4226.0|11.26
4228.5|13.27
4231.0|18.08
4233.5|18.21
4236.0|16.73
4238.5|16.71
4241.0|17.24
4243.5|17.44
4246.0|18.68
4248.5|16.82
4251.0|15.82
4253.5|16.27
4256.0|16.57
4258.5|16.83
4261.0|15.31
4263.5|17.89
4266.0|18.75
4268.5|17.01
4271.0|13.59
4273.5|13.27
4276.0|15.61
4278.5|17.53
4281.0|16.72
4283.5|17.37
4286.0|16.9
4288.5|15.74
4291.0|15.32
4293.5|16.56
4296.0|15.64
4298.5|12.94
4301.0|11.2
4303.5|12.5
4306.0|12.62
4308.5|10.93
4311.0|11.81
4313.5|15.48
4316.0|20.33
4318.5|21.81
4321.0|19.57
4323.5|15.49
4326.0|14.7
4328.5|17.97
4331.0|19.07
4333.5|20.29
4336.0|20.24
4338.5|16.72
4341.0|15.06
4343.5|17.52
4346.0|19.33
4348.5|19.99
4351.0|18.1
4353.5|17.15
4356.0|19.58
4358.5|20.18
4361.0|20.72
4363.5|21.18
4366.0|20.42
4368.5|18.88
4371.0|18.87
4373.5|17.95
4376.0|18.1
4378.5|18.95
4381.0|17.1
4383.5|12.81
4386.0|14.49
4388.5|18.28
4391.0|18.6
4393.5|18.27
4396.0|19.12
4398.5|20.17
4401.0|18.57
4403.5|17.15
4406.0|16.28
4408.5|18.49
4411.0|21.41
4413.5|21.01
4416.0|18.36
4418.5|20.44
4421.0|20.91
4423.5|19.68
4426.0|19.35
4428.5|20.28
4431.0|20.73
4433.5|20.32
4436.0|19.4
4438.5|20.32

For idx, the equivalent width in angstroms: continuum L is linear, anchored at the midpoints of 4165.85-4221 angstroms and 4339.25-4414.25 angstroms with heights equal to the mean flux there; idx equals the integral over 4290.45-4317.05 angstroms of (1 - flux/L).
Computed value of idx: 6.0 angstroms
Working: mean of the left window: 17.6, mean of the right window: 18.4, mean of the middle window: 14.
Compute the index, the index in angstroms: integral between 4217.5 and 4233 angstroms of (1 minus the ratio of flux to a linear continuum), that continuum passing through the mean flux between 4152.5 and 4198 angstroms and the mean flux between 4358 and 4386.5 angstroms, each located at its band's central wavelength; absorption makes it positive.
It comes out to 2.1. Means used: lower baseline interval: 17.9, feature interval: 15.6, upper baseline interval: 18.4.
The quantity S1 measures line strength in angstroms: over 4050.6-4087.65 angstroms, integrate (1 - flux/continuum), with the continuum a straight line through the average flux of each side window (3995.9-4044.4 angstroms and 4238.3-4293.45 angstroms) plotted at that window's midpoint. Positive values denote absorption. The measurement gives 0.9 angstroms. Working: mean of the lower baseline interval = 16.9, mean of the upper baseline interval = 16.5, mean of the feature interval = 16.4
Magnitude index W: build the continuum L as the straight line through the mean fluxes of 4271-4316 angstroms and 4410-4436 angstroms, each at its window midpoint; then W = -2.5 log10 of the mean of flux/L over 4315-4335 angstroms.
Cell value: -0.16 mag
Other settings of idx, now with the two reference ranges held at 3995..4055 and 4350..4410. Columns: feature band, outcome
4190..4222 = -0.4 angstroms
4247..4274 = 2.2 angstroms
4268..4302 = 4.7 angstroms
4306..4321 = 1.6 angstroms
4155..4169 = -1.1 angstroms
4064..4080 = 0.8 angstroms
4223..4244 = 1.9 angstroms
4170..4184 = -0.2 angstroms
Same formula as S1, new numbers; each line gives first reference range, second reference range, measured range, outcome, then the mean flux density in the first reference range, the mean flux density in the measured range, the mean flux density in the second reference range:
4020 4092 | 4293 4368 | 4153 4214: -3.3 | 16.7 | 17.8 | 17.2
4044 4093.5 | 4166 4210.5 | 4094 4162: -2.7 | 16.6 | 17.7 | 17.5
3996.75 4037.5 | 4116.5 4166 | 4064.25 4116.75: 0.9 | 16.8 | 17.3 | 18.1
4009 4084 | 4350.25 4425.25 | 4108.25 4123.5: -1.4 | 16.4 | 18.4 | 18.7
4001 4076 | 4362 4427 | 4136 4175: -2.0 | 16.3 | 18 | 18.7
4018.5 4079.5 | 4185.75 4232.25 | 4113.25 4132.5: -2.1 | 16.2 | 18.3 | 16.9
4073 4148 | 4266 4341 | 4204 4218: -1.1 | 17.7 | 18.2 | 16.1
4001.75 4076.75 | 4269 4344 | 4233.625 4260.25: -1.4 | 16.3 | 16.9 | 16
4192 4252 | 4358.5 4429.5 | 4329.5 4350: -0.3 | 17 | 18.5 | 18.8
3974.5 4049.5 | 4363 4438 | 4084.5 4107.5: -1.4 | 16.1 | 17.7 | 18.8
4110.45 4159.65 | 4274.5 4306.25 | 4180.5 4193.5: -0.4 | 18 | 17.6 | 15.2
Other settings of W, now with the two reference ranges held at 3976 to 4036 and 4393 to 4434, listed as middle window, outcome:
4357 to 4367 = -0.09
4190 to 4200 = 0.01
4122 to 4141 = -0.05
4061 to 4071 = 0.11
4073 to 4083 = -0.01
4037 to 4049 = 0.04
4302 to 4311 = 0.48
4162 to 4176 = -0.02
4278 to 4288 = 0.09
